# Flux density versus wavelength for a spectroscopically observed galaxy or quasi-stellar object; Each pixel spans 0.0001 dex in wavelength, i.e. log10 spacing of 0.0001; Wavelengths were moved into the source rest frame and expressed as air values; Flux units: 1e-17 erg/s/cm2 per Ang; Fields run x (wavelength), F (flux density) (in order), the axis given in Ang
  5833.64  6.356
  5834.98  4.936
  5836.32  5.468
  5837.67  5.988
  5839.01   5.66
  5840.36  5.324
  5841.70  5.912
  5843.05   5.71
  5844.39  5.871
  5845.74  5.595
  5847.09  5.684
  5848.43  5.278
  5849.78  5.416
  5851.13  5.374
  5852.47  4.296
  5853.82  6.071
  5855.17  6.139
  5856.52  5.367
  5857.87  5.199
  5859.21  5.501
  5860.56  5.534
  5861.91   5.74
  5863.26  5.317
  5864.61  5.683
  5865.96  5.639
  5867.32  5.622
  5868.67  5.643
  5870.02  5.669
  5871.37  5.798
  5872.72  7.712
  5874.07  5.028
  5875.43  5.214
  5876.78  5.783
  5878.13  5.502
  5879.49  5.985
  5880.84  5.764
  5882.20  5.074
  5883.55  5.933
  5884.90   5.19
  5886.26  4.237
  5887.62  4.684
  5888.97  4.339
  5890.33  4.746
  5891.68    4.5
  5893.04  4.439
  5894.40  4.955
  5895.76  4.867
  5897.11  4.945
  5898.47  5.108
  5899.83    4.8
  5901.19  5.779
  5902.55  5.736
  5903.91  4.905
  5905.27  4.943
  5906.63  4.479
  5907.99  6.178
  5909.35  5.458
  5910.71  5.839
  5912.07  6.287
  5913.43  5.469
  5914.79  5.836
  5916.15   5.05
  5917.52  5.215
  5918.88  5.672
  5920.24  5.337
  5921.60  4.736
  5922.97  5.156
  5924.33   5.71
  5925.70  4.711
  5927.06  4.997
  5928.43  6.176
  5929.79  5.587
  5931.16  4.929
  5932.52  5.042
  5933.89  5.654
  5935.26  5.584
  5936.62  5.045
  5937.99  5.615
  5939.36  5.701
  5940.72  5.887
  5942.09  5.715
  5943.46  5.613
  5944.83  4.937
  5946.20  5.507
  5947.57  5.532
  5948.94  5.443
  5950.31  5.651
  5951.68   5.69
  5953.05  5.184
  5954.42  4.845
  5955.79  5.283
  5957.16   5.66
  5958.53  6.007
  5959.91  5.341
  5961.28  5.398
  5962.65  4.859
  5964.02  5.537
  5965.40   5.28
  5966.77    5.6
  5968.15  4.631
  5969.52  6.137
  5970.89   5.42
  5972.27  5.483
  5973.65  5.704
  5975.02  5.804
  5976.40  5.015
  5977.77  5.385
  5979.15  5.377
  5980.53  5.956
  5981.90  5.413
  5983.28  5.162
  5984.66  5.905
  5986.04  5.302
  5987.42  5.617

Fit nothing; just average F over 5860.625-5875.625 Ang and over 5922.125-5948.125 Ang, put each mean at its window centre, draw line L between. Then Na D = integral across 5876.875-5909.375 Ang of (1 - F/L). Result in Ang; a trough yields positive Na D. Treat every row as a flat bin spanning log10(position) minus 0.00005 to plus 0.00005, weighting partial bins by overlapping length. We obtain 2.9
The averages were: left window 5.74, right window 5.42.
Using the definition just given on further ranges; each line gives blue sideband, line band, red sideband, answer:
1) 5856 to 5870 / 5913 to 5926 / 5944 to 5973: 0.4 Ang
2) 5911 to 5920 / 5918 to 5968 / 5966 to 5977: 1.2 Ang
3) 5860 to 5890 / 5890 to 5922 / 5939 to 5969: 1.4 Ang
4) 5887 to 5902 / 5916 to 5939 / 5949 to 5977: -0.9 Ang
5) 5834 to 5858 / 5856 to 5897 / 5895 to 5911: 0.2 Ang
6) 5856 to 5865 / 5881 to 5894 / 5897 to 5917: 1.4 Ang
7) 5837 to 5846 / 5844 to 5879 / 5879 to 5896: -1.4 Ang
